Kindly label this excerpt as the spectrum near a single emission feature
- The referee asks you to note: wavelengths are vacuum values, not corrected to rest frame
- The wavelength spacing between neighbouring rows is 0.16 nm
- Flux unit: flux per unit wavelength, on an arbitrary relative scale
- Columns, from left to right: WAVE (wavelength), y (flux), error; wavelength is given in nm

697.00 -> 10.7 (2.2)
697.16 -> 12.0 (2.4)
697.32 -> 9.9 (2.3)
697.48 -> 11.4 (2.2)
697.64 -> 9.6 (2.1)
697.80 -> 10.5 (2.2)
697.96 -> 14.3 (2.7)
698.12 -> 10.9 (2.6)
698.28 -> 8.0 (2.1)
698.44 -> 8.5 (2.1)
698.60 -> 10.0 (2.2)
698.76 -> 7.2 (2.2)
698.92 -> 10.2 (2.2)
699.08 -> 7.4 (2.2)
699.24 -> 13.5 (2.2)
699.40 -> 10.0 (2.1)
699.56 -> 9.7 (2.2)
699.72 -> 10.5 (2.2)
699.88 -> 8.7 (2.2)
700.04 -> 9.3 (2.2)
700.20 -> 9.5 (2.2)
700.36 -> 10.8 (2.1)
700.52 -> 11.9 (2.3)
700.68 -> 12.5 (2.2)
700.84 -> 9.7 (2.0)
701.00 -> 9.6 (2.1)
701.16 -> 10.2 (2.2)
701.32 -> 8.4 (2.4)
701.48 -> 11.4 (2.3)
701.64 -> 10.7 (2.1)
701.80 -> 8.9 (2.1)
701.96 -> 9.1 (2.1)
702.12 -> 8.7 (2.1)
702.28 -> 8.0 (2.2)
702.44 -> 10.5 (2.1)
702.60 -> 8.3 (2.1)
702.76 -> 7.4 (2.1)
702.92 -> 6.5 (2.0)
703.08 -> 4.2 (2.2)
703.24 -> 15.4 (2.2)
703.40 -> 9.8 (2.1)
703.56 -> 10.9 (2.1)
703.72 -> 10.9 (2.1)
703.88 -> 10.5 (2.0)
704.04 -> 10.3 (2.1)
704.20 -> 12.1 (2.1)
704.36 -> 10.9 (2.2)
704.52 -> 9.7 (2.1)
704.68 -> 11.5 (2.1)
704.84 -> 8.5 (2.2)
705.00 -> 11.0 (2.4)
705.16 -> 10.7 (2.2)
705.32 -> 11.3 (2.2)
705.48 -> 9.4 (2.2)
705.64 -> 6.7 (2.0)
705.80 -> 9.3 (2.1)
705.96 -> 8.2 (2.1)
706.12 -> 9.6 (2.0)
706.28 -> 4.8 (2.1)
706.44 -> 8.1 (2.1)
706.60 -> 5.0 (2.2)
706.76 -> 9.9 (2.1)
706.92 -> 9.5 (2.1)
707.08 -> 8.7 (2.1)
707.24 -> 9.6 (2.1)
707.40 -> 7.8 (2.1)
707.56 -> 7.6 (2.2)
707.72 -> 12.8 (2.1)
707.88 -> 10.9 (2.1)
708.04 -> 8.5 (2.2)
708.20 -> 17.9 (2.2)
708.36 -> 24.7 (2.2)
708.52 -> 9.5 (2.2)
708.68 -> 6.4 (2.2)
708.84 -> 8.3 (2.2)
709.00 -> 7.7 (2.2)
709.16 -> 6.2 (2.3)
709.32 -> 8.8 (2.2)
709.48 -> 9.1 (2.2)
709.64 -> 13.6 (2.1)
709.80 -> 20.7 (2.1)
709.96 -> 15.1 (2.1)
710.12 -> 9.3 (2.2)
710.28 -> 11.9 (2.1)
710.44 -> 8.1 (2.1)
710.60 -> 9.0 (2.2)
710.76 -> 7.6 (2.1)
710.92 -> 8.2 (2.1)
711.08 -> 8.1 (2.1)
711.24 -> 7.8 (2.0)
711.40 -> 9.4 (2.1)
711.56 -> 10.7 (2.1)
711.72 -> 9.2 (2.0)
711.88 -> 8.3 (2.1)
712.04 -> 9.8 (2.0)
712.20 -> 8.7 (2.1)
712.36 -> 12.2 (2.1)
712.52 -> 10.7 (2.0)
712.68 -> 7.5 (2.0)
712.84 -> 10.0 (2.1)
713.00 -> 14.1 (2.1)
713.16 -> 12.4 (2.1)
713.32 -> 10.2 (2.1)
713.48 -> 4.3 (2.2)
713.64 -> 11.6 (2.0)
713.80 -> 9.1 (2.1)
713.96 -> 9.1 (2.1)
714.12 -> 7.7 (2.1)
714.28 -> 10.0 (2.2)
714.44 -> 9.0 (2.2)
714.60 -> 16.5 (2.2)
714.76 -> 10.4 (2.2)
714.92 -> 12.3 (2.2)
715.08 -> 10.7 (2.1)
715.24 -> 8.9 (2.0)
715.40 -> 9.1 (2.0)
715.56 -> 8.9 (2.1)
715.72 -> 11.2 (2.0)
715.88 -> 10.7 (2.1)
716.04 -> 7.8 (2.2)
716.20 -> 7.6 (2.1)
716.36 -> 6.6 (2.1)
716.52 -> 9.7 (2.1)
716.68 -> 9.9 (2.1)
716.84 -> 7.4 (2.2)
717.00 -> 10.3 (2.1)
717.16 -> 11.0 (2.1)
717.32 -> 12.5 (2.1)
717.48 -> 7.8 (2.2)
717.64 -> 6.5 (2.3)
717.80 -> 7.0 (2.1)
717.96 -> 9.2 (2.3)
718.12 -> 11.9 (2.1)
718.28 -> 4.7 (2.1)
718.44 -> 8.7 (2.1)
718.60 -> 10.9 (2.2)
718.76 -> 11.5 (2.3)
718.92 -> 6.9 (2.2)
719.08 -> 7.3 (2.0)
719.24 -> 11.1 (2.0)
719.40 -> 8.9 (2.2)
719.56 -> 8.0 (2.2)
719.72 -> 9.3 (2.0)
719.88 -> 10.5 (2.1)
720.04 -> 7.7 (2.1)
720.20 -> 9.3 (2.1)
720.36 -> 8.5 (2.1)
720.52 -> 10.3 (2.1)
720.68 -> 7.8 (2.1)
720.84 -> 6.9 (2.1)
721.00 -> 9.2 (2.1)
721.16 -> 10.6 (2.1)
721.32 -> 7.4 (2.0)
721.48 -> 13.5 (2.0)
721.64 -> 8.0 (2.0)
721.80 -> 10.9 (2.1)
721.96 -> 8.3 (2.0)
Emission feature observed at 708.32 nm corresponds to [S II] 6716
